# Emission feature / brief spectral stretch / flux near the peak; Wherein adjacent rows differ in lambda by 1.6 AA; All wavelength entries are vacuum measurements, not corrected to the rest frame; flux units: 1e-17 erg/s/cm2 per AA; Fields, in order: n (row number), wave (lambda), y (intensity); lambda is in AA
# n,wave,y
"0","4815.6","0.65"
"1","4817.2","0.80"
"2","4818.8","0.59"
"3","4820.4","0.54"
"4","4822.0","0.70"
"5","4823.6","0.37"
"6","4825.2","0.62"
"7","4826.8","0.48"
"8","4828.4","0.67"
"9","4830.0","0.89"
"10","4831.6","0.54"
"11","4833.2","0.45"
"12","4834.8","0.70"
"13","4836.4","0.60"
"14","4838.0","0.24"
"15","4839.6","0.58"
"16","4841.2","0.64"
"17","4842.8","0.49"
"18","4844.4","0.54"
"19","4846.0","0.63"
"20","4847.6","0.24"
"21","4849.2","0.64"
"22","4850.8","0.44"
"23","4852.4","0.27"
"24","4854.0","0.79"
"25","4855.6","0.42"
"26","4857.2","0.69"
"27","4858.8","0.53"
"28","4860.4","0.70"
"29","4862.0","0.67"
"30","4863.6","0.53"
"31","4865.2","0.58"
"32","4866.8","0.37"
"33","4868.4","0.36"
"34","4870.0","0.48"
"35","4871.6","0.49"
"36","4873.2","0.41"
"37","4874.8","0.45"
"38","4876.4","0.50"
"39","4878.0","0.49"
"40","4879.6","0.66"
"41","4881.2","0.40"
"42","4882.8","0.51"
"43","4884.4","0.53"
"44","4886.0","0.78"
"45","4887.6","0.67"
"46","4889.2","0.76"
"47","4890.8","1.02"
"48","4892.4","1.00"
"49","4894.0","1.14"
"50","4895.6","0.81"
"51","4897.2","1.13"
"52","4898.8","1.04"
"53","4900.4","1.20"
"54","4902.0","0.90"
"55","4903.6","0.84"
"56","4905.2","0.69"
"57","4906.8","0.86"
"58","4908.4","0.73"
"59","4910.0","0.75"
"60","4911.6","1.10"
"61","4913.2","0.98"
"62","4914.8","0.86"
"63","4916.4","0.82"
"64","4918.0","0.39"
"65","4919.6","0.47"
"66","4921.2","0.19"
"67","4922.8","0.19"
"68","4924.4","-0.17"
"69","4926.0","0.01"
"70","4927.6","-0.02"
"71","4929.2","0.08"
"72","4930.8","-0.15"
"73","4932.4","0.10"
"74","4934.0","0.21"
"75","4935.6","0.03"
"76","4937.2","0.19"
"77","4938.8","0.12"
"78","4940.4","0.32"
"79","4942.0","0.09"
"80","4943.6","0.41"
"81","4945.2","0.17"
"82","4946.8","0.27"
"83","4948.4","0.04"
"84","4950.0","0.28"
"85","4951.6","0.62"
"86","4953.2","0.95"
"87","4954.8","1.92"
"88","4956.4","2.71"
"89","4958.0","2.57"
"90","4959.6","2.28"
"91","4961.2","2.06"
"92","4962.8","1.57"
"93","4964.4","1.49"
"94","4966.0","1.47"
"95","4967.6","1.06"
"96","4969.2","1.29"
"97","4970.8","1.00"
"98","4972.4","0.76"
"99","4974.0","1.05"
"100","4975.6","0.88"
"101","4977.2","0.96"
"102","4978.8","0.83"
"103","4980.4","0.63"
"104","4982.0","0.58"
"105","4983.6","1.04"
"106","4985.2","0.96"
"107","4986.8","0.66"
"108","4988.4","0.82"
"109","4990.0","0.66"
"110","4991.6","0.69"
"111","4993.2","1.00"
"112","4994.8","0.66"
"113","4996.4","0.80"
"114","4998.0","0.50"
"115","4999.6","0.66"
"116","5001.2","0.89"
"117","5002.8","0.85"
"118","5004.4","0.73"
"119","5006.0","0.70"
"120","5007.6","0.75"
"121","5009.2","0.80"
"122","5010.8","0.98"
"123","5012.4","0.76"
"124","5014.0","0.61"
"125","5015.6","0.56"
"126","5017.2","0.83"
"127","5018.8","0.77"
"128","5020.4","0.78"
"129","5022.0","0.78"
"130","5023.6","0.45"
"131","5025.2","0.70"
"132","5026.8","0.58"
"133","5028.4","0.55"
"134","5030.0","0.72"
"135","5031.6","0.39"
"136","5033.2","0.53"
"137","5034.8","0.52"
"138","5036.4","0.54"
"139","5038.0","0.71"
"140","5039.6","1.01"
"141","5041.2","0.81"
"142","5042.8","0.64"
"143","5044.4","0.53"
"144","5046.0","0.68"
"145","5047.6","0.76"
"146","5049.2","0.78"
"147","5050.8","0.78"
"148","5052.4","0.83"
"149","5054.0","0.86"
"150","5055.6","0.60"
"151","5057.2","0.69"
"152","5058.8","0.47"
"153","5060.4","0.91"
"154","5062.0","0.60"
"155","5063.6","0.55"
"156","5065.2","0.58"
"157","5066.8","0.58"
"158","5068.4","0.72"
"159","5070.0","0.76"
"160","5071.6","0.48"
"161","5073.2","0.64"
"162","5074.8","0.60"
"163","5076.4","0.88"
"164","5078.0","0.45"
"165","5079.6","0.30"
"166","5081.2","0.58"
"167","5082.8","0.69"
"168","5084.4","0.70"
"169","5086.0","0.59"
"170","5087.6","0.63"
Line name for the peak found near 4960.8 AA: C IV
